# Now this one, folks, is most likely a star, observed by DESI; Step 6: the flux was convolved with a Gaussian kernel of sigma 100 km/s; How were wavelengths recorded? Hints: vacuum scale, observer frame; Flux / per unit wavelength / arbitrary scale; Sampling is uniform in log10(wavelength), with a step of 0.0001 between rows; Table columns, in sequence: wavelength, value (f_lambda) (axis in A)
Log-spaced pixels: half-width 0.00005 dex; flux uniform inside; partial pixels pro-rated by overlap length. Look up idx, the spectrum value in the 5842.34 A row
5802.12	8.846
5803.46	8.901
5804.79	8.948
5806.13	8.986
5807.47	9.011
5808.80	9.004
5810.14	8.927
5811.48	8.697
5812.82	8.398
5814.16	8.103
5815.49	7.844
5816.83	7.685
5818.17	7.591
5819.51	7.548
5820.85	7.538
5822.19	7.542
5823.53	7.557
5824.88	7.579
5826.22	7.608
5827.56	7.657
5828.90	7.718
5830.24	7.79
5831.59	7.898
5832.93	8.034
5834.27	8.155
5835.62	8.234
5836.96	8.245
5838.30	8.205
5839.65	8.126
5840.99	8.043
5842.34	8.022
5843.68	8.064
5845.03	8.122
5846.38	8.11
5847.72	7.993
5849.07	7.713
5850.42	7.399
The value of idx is 8.022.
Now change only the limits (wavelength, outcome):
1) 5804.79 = 8.948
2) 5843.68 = 8.064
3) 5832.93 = 8.034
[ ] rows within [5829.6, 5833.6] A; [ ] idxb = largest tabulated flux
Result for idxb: 8.034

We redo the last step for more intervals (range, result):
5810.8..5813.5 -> 8.697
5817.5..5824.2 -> 7.591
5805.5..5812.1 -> 9.011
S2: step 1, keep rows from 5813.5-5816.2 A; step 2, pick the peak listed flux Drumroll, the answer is 8.103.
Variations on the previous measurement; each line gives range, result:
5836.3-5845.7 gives 8.245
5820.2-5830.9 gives 7.79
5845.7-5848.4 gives 8.11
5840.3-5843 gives 8.043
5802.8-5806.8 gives 8.986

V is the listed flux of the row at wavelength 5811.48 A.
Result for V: 8.697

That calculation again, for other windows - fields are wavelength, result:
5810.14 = 8.927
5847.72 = 7.993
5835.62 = 8.234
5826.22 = 7.608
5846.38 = 8.11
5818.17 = 7.591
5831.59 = 7.898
